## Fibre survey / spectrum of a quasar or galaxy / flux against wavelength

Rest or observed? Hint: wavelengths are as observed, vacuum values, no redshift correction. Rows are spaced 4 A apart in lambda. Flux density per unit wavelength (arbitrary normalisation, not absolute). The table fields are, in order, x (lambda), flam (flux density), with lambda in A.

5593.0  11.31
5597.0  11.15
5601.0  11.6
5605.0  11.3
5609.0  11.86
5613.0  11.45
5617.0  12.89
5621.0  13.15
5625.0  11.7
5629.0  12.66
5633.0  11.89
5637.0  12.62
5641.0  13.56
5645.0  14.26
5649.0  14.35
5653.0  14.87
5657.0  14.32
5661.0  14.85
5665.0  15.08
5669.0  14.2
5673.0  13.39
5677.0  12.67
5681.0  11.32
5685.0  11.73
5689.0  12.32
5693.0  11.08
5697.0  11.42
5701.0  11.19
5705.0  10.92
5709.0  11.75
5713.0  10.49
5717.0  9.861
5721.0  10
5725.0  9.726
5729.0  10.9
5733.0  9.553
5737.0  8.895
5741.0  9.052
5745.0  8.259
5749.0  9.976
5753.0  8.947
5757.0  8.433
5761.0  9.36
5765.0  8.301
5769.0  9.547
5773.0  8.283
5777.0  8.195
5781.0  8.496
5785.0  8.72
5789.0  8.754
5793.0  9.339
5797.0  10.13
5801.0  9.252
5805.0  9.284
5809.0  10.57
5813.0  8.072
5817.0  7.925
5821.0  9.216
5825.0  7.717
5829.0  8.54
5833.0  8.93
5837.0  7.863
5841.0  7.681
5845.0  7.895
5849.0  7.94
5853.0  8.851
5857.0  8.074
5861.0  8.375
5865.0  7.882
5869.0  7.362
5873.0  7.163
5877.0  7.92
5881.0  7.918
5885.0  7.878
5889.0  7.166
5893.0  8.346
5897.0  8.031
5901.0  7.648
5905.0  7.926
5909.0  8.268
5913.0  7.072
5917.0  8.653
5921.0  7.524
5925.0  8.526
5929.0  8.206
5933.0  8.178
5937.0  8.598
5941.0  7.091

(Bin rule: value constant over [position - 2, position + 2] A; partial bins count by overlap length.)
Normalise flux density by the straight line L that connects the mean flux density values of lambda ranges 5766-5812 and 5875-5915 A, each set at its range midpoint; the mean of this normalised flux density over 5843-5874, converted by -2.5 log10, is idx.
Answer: 0.04 mag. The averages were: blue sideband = 9.1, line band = 7.97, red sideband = 7.82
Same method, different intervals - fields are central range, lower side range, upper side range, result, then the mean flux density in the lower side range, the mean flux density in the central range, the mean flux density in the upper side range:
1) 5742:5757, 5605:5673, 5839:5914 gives 0.20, 13.3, 8.98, 7.87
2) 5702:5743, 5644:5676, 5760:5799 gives 0.14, 14.4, 10.1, 8.9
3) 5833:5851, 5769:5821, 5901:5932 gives 0.08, 8.95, 7.97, 8.01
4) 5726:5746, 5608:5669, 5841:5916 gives 0.18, 13.4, 9.41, 7.88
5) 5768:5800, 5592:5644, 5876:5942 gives 0.10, 12.1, 8.92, 7.95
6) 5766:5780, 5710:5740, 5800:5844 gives 0.08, 9.95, 8.64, 8.61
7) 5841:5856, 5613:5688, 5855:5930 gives 0.09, 13.2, 8.15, 7.89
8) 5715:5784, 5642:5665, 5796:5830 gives 0.22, 14.5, 9.16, 8.95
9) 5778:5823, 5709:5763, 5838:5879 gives -0.04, 9.58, 9.05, 7.91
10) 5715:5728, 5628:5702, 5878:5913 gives 0.18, 13.1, 9.94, 7.85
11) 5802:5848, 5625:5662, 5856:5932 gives 0.11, 13.6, 8.52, 7.89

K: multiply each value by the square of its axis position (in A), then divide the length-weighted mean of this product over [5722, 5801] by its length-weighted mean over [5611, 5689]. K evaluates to 0.7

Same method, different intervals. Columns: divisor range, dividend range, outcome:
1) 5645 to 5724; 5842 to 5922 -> 0.68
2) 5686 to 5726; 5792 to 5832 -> 0.85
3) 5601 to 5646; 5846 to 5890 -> 0.69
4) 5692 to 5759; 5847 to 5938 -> 0.84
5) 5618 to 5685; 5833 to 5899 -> 0.64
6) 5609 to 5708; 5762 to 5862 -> 0.71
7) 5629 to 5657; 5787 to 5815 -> 0.73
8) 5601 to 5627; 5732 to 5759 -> 0.78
